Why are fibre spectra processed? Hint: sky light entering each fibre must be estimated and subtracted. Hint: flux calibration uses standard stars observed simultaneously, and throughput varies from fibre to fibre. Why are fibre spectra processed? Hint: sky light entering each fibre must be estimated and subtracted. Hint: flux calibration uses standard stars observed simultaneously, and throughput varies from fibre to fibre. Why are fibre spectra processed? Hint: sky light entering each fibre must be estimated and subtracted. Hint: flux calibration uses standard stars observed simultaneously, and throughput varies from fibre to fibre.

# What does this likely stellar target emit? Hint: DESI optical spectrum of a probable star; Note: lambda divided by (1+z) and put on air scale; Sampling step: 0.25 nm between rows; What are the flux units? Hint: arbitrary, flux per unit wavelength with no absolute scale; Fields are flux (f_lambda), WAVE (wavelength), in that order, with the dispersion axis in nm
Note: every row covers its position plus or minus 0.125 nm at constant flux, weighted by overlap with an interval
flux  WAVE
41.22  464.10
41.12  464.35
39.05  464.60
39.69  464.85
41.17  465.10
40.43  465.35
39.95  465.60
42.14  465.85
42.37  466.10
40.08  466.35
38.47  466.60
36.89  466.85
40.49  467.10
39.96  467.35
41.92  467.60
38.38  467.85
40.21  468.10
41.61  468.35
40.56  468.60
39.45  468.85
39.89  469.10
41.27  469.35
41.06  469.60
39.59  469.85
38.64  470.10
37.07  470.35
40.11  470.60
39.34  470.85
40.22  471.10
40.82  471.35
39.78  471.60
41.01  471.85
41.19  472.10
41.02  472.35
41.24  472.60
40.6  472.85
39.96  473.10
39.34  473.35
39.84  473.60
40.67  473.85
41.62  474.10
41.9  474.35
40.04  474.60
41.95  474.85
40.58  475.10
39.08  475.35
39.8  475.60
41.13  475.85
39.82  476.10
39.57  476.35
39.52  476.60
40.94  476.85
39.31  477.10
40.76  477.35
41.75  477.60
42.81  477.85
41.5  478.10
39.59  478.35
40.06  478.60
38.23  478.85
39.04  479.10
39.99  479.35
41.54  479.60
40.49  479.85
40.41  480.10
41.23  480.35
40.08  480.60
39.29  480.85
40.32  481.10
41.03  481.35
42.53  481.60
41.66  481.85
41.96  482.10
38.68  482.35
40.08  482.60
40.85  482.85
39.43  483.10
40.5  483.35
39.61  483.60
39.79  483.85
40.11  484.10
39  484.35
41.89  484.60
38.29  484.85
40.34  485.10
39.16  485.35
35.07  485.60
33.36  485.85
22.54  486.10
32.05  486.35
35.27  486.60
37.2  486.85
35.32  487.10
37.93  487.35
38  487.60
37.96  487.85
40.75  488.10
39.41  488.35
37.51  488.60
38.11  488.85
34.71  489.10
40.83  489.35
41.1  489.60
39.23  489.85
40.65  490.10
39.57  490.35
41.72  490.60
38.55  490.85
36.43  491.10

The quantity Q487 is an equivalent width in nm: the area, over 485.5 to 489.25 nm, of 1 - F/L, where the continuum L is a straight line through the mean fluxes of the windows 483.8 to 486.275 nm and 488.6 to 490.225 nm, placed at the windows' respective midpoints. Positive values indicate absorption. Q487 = 0.223 nm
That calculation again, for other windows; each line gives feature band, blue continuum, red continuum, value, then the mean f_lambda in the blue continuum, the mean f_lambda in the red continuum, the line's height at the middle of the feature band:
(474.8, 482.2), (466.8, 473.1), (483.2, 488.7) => -0.36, 40.1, 37.3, 38.6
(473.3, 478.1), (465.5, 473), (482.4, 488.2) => -0.18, 40.2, 37.6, 39.1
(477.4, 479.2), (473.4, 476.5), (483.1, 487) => -0.05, 40.5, 37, 39.3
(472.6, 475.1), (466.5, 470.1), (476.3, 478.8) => -0.02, 39.9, 40.5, 40.3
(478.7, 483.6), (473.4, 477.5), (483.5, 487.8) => -0.26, 40.4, 36.8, 38.4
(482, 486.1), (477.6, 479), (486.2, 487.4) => -0.20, 40.5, 35.1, 36.9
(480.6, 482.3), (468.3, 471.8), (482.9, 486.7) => -0.14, 39.9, 37.2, 37.8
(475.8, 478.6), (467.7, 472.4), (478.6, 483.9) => -0.02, 40.1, 40.3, 40.2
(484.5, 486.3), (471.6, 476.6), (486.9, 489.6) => 0.14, 40.5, 38.2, 38.6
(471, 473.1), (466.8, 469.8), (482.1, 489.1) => -0.05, 40.2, 37.7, 39.7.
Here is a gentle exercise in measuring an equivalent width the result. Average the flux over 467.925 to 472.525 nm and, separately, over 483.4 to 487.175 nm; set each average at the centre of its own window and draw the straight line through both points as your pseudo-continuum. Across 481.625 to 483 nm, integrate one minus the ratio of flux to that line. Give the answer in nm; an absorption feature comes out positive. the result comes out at -0.12 nm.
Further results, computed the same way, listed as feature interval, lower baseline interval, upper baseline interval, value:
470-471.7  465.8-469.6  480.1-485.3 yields 0.03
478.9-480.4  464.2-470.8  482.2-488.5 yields -0.07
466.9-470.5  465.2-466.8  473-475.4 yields 0.05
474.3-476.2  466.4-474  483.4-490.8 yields -0.05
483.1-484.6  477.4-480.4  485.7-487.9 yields -0.14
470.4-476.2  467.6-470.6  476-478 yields -0.03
